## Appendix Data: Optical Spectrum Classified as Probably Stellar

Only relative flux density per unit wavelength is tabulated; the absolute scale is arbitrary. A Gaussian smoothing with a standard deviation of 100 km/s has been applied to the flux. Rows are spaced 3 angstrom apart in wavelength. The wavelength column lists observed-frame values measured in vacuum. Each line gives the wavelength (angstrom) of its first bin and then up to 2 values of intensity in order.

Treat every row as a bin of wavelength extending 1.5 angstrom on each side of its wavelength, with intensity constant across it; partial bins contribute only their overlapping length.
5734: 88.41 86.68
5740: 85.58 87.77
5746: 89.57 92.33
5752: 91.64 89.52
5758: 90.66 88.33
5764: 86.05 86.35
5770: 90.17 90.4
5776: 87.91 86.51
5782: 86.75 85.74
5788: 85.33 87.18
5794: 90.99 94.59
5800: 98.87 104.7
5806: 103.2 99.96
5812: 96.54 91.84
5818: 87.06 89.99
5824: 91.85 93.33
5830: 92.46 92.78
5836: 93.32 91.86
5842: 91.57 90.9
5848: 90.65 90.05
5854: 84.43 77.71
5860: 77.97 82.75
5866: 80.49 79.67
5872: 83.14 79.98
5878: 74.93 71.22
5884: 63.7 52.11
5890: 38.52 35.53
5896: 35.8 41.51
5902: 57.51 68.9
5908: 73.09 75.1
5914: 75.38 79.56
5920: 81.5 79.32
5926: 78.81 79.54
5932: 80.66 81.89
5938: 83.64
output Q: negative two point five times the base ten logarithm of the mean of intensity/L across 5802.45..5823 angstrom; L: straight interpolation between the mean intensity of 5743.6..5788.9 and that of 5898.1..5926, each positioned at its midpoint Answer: -0.15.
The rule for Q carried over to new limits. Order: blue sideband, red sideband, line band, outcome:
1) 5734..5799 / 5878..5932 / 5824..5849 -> -0.20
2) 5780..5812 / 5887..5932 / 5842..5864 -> -0.08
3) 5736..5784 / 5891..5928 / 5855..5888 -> -0.06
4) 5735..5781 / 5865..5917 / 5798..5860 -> -0.22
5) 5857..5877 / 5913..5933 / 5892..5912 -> 0.40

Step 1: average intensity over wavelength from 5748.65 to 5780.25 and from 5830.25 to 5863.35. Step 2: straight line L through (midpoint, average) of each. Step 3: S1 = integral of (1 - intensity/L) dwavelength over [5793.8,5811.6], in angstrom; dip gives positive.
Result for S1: -2.1 angstrom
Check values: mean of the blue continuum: 89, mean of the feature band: 99.1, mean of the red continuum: 88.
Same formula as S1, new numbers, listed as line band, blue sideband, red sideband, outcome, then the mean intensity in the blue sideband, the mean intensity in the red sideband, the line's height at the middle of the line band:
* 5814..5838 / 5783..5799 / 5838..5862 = -1.08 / 89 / 86.7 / 87.6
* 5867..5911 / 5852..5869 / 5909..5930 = 9.87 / 80.9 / 78.3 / 79.6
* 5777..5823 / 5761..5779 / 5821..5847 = -1.33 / 88.1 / 92.1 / 89.9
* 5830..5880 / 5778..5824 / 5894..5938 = -1.70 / 92.7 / 70.7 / 82.3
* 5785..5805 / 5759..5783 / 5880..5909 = -3.03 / 87.9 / 53.2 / 81.1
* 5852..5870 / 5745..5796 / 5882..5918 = -3.65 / 88.6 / 57.9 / 67.2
